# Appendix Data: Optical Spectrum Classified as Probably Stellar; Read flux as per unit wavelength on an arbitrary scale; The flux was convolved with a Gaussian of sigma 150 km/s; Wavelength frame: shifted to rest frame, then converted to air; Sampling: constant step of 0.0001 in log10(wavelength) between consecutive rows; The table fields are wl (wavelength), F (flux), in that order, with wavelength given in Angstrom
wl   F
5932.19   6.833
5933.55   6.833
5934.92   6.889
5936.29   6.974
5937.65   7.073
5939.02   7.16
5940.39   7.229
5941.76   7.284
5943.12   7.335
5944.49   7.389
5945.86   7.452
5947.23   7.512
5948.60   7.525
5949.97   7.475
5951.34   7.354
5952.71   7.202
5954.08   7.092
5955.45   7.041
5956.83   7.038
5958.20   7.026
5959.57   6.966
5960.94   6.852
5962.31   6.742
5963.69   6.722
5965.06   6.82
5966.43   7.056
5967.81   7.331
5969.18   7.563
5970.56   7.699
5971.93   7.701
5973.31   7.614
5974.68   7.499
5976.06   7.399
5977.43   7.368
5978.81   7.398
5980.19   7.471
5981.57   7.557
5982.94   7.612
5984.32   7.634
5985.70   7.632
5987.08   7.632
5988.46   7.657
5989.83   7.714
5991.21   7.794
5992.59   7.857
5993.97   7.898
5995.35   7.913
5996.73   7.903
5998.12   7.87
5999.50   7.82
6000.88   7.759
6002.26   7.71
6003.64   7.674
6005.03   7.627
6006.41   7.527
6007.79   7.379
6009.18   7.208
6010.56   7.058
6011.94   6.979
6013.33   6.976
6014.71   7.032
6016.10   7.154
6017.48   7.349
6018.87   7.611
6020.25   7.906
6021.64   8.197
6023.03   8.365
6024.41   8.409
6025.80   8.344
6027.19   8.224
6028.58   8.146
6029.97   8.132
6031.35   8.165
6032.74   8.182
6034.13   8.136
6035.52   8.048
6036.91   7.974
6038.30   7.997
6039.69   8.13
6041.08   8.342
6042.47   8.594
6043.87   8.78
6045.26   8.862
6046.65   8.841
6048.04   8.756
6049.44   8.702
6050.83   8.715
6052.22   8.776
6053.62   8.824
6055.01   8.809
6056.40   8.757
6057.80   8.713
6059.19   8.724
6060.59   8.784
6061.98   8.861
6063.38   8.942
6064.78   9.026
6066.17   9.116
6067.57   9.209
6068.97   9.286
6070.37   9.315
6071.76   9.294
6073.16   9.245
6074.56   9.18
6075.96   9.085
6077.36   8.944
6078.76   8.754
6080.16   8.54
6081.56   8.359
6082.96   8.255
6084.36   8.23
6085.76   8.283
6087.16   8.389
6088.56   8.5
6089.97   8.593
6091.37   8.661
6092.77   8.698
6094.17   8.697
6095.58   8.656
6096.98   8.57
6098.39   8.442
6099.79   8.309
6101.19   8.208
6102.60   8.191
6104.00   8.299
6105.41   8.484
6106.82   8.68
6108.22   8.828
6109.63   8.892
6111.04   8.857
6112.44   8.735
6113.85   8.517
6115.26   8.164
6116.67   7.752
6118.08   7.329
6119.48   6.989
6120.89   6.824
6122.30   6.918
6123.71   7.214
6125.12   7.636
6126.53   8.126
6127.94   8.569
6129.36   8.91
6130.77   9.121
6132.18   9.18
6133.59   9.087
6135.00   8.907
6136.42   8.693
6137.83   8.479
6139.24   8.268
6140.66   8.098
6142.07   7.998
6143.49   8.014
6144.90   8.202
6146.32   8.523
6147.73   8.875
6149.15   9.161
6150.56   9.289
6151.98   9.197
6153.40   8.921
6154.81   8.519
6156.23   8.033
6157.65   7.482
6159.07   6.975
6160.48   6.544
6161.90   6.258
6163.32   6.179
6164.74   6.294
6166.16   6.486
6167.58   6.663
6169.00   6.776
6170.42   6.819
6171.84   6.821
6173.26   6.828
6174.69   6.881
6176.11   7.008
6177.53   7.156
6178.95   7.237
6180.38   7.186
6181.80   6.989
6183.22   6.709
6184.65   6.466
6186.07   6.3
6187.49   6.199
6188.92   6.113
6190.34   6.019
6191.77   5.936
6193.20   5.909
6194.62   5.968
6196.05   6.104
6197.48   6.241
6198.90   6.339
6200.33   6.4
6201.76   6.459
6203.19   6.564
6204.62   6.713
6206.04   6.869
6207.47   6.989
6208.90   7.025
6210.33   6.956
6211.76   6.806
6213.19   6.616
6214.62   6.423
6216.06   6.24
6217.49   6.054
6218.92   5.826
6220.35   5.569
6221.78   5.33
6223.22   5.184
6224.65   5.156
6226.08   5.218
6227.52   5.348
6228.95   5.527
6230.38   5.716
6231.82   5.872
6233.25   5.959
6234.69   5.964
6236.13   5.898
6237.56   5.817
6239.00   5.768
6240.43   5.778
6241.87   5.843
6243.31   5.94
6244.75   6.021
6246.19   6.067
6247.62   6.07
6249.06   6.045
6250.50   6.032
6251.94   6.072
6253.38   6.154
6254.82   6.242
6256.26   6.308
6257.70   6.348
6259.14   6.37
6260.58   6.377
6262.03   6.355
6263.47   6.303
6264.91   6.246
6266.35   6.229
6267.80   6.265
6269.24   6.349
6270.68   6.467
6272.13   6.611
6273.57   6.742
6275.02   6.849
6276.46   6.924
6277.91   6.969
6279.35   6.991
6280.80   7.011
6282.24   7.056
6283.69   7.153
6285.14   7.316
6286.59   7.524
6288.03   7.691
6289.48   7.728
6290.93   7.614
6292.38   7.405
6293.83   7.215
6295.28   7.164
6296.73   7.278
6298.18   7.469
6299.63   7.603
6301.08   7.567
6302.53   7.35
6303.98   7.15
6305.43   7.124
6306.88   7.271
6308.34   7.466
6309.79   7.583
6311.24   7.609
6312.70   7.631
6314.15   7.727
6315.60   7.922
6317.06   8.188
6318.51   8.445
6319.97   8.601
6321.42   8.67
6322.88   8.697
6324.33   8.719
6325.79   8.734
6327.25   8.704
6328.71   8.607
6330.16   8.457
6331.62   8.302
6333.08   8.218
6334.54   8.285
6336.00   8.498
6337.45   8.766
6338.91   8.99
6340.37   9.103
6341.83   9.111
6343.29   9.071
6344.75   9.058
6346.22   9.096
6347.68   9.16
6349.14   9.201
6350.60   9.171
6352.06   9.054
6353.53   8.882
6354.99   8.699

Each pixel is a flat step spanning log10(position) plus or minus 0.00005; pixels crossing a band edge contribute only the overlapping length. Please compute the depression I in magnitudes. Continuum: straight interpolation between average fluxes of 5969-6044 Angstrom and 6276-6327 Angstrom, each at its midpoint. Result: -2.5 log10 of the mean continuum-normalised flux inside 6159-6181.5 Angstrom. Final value 0.14 mag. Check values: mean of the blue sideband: 7.76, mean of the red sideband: 7.63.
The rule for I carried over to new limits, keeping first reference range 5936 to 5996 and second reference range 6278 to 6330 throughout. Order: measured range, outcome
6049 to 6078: -0.20 mag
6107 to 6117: -0.14 mag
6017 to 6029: -0.09 mag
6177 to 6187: 0.11 mag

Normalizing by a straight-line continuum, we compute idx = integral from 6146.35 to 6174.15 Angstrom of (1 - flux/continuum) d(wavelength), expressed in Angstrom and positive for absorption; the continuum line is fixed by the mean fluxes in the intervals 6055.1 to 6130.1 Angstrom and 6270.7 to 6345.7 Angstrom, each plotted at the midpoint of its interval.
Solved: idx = 2.7 Angstrom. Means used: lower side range 8.5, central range 7.5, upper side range 7.83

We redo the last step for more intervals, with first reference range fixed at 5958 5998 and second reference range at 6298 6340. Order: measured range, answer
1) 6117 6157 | -2.9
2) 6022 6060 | -4.4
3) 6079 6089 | -0.9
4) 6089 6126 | -2.4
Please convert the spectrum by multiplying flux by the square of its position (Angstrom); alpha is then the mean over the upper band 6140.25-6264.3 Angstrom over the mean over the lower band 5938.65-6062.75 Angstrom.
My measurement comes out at 0.9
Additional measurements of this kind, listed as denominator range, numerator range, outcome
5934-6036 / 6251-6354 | 1.13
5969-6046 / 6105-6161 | 1.11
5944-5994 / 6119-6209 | 1.06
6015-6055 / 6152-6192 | 0.87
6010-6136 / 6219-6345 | 0.90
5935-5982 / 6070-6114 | 1.25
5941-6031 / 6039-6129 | 1.17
